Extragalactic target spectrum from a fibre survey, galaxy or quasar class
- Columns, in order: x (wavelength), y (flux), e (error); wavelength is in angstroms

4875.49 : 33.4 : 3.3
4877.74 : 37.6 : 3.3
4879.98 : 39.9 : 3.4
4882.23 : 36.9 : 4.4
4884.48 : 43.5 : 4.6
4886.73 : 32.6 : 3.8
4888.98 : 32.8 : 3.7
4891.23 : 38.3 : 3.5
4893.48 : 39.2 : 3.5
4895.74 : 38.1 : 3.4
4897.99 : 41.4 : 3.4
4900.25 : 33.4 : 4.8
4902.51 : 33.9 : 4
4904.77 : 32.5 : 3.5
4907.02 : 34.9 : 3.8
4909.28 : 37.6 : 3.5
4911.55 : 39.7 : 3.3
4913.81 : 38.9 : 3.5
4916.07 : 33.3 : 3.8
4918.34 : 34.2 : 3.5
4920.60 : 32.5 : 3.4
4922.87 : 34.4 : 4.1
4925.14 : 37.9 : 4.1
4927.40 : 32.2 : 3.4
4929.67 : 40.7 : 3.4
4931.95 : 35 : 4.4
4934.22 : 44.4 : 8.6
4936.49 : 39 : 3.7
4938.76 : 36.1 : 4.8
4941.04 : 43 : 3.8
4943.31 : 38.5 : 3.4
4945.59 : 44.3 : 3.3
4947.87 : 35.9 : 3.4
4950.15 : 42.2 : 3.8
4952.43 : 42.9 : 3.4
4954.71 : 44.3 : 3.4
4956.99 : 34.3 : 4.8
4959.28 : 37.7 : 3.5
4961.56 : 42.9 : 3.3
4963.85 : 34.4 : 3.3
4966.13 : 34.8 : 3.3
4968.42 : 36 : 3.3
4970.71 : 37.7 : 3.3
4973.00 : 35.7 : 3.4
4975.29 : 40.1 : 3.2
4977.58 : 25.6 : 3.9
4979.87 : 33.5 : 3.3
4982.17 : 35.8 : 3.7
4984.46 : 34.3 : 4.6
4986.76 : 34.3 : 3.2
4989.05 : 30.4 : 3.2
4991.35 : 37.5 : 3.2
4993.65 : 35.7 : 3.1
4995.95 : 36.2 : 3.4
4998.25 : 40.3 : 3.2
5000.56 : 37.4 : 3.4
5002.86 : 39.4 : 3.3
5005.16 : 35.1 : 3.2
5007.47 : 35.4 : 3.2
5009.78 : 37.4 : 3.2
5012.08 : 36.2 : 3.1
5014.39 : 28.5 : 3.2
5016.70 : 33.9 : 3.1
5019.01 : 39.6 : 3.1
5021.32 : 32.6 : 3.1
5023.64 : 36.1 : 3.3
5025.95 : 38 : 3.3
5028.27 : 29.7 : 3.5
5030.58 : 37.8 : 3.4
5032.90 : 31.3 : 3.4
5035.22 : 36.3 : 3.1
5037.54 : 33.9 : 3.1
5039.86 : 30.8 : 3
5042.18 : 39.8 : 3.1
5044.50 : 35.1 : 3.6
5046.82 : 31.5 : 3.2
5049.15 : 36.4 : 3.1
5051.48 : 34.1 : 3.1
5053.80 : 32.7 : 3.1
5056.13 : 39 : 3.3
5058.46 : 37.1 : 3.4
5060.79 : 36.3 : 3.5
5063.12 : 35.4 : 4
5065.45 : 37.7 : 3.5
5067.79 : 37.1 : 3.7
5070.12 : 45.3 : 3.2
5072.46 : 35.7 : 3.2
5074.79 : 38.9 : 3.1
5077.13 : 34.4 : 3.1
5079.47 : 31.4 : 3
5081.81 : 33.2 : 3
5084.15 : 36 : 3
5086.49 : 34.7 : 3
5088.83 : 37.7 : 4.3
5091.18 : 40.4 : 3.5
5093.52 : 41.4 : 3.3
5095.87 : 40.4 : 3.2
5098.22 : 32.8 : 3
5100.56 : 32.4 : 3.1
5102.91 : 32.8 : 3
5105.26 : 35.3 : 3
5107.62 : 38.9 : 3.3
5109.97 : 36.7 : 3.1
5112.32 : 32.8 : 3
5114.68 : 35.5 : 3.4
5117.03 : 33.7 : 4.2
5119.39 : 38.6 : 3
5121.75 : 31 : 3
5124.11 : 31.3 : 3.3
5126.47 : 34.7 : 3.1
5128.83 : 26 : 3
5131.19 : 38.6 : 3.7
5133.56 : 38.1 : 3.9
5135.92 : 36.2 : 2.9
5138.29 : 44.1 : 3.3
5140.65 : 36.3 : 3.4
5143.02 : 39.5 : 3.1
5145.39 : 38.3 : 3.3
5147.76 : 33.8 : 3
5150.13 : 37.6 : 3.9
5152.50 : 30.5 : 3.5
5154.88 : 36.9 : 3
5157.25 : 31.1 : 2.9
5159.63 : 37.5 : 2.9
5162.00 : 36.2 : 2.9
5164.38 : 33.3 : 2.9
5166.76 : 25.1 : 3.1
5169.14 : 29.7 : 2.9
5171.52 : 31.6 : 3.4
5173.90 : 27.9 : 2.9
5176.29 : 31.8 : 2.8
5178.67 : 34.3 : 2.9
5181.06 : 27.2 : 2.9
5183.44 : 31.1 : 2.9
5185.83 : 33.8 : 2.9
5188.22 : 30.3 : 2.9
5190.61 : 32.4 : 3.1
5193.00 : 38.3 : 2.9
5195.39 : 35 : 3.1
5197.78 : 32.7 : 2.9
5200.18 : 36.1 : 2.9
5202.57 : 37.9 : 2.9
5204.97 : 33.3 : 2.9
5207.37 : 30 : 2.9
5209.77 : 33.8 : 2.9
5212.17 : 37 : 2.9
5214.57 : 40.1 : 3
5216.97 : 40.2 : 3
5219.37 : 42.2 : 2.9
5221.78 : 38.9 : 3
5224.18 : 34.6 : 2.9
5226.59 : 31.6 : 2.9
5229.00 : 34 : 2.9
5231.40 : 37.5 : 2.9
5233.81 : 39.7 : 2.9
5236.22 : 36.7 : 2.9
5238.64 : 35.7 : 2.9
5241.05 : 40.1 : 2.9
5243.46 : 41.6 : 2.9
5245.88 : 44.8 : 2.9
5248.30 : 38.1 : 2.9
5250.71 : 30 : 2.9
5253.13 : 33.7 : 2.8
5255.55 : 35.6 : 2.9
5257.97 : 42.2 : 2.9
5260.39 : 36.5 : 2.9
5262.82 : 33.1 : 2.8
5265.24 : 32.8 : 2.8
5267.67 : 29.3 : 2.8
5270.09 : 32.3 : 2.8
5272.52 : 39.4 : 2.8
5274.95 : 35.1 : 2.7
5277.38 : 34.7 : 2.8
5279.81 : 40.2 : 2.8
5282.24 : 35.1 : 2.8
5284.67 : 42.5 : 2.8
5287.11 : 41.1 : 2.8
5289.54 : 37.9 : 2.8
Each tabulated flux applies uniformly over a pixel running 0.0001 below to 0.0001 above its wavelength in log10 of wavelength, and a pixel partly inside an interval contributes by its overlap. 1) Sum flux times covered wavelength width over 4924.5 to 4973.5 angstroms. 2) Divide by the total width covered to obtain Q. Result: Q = 38.7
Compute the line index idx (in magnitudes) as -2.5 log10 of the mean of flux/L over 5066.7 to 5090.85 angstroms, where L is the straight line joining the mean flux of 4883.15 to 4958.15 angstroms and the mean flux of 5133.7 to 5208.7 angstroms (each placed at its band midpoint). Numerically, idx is -0.04 mag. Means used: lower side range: 37.6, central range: 36.6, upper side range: 33.9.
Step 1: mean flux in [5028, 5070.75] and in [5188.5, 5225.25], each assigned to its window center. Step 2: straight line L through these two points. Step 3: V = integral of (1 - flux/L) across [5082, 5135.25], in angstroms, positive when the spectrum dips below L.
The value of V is 0.6 angstroms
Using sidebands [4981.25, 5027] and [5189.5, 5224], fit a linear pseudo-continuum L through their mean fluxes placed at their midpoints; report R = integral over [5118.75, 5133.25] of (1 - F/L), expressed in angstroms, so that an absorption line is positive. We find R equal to 1.04 angstroms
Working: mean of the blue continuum 35.7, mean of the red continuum 36.2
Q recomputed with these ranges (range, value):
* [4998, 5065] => 35.4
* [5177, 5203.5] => 33.5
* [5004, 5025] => 35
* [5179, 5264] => 35.9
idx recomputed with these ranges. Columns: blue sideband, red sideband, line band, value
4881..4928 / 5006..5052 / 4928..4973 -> -0.10 mag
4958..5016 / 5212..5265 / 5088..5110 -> -0.01 mag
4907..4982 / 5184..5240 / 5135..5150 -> -0.06 mag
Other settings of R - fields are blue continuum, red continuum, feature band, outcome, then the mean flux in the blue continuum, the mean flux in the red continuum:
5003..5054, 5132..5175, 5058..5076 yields -1.7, 34.8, 34.7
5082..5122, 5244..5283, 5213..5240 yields -1.1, 36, 35.9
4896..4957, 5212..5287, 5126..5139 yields 0.4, 37.8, 37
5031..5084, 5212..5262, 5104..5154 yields 1.2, 35.6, 37.6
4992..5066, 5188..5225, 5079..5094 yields -0.3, 35.5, 36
